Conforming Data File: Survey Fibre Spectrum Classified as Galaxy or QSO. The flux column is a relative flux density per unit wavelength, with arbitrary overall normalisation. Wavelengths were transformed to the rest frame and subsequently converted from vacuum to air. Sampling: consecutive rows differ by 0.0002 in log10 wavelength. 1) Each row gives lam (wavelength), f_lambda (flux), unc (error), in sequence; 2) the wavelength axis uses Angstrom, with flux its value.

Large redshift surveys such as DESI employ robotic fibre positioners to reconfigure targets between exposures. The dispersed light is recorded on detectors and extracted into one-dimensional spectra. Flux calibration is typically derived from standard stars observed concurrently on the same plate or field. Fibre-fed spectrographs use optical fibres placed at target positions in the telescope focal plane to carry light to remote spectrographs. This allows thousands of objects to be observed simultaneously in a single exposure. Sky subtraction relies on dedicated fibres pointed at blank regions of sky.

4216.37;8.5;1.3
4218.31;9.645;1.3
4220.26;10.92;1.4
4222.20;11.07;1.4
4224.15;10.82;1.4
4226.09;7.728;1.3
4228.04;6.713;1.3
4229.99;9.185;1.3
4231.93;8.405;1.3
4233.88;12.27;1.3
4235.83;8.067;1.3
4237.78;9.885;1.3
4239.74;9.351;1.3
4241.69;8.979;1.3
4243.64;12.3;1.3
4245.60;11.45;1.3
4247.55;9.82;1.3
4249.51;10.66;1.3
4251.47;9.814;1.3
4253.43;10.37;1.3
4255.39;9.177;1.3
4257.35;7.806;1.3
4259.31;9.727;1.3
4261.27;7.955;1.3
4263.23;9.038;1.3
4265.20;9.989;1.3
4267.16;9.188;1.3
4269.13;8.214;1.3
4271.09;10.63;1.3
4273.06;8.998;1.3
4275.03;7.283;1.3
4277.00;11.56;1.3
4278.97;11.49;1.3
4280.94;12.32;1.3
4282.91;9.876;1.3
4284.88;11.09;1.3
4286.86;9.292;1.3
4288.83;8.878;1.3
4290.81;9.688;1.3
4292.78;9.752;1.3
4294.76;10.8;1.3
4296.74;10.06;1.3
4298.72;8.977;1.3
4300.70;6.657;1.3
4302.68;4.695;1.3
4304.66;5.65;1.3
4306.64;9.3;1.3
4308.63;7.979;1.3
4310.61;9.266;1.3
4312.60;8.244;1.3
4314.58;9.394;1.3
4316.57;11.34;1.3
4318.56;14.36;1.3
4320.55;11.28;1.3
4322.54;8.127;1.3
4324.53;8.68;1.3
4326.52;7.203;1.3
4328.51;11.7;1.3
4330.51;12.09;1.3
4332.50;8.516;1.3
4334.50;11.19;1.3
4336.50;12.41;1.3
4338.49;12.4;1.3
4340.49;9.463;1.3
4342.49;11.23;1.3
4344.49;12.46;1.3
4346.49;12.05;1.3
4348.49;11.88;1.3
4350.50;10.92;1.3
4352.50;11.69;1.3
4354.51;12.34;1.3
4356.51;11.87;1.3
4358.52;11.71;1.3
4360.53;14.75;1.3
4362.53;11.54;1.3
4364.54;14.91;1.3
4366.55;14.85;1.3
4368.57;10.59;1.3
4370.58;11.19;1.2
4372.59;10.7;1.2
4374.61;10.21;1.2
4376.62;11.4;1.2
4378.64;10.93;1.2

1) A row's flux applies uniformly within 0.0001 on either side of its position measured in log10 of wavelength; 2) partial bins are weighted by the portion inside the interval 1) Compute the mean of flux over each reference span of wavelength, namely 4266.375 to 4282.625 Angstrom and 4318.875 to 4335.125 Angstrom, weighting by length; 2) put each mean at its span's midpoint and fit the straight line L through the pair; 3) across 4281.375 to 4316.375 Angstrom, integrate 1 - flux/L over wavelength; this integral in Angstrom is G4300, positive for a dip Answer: 3.8 Angstrom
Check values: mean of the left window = 9.97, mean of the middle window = 8.91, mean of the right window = 10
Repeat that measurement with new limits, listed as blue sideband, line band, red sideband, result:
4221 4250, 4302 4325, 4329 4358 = 4.0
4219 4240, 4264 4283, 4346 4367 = 1.1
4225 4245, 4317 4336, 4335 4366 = 1.8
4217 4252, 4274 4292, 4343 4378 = 0.9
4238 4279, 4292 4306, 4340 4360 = 3.3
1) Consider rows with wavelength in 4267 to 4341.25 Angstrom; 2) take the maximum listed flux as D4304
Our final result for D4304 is 14.36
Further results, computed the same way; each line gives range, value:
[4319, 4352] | 12.46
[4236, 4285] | 12.32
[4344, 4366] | 14.91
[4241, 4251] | 12.3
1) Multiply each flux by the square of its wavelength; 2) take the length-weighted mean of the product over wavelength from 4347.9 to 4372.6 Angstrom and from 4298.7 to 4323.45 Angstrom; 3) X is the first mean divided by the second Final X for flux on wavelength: 1.4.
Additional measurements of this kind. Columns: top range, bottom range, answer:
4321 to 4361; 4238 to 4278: 1.20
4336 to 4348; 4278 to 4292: 1.15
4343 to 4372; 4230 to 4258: 1.31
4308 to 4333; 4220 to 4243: 1.09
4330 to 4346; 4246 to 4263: 1.23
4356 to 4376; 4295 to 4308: 1.62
